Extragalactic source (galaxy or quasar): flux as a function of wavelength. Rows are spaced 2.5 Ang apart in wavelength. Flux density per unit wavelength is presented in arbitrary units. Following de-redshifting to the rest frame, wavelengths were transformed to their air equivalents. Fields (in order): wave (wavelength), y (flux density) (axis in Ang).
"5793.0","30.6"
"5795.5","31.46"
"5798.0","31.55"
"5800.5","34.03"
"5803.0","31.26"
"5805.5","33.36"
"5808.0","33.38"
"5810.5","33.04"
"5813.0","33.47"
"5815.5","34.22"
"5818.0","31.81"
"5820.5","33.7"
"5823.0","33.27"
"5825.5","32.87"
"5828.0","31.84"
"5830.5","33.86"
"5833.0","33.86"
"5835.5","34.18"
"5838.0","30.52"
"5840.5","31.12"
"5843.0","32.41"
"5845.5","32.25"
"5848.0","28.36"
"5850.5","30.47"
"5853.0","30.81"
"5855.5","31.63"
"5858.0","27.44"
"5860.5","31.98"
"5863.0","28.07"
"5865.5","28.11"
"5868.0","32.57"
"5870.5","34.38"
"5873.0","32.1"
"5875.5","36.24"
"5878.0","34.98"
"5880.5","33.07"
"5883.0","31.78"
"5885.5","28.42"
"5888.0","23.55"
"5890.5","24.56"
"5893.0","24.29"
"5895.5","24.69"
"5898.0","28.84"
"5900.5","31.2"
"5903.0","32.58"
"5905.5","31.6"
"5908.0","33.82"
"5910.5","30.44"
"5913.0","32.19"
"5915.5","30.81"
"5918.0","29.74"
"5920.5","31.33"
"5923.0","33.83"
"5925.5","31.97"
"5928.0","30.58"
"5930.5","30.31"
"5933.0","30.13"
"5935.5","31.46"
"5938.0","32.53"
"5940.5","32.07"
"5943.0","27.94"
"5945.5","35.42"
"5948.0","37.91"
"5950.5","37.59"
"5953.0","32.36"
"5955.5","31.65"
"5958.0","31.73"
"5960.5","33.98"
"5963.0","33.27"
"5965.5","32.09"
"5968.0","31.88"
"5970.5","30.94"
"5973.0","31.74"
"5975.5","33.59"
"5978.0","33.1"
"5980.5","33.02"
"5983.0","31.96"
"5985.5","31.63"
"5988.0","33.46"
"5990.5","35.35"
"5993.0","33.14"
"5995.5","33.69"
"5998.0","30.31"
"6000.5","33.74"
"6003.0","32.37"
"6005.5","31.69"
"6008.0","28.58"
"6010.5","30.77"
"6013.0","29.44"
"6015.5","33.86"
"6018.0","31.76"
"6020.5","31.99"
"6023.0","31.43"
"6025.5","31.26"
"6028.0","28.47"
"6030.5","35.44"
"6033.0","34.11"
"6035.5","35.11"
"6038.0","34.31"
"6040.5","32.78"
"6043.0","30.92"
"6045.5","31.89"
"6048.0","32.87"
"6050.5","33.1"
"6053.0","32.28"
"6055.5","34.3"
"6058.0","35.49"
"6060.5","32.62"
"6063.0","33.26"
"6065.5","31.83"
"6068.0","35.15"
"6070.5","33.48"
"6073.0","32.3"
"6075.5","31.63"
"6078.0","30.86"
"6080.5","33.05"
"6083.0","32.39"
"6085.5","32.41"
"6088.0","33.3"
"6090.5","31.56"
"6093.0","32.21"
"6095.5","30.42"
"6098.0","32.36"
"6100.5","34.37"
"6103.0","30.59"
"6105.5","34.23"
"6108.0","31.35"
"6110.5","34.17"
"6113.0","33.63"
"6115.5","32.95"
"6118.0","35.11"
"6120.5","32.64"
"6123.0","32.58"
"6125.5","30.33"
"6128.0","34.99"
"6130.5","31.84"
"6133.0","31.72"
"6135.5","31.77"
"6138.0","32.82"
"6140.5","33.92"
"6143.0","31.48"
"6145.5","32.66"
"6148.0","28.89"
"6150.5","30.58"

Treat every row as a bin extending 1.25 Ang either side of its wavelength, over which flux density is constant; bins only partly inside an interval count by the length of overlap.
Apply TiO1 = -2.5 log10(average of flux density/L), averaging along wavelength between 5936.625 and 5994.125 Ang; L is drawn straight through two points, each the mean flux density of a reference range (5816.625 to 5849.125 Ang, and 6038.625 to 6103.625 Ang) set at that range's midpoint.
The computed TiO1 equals -0.02 mag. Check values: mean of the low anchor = 32.3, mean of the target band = 33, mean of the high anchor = 32.6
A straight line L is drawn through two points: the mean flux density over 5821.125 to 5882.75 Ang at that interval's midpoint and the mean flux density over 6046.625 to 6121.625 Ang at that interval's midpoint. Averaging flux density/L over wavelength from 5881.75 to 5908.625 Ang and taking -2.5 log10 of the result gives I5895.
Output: 0.13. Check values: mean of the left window 31.9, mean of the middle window 28.5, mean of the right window 32.9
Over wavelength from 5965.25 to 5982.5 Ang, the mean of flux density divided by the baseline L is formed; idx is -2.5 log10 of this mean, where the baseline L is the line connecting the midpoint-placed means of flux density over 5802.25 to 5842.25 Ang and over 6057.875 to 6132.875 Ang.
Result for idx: 0.02 mag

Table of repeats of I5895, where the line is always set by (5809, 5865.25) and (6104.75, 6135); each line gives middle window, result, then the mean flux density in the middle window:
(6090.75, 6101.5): 0.02 mag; 32.2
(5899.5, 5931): 0.02 mag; 31.6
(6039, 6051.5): 0.01 mag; 32.3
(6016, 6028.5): 0.04 mag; 31.3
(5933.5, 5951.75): -0.04 mag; 33.4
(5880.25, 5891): 0.14 mag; 28.1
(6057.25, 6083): -0.01 mag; 32.9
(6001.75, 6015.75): 0.05 mag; 30.9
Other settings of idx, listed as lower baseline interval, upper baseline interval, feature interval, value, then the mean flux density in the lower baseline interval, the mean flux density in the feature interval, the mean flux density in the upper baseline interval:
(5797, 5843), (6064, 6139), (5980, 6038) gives 0.01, 32.8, 32.3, 32.6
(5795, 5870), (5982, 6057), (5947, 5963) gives -0.06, 31.9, 34.1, 32.4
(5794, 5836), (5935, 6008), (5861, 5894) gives 0.09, 33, 30.2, 32.8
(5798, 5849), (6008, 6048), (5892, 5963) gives 0.03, 32.6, 31.6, 32.1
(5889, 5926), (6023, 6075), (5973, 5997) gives -0.05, 30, 33.1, 33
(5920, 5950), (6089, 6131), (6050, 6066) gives -0.03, 32.3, 33.3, 32.7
